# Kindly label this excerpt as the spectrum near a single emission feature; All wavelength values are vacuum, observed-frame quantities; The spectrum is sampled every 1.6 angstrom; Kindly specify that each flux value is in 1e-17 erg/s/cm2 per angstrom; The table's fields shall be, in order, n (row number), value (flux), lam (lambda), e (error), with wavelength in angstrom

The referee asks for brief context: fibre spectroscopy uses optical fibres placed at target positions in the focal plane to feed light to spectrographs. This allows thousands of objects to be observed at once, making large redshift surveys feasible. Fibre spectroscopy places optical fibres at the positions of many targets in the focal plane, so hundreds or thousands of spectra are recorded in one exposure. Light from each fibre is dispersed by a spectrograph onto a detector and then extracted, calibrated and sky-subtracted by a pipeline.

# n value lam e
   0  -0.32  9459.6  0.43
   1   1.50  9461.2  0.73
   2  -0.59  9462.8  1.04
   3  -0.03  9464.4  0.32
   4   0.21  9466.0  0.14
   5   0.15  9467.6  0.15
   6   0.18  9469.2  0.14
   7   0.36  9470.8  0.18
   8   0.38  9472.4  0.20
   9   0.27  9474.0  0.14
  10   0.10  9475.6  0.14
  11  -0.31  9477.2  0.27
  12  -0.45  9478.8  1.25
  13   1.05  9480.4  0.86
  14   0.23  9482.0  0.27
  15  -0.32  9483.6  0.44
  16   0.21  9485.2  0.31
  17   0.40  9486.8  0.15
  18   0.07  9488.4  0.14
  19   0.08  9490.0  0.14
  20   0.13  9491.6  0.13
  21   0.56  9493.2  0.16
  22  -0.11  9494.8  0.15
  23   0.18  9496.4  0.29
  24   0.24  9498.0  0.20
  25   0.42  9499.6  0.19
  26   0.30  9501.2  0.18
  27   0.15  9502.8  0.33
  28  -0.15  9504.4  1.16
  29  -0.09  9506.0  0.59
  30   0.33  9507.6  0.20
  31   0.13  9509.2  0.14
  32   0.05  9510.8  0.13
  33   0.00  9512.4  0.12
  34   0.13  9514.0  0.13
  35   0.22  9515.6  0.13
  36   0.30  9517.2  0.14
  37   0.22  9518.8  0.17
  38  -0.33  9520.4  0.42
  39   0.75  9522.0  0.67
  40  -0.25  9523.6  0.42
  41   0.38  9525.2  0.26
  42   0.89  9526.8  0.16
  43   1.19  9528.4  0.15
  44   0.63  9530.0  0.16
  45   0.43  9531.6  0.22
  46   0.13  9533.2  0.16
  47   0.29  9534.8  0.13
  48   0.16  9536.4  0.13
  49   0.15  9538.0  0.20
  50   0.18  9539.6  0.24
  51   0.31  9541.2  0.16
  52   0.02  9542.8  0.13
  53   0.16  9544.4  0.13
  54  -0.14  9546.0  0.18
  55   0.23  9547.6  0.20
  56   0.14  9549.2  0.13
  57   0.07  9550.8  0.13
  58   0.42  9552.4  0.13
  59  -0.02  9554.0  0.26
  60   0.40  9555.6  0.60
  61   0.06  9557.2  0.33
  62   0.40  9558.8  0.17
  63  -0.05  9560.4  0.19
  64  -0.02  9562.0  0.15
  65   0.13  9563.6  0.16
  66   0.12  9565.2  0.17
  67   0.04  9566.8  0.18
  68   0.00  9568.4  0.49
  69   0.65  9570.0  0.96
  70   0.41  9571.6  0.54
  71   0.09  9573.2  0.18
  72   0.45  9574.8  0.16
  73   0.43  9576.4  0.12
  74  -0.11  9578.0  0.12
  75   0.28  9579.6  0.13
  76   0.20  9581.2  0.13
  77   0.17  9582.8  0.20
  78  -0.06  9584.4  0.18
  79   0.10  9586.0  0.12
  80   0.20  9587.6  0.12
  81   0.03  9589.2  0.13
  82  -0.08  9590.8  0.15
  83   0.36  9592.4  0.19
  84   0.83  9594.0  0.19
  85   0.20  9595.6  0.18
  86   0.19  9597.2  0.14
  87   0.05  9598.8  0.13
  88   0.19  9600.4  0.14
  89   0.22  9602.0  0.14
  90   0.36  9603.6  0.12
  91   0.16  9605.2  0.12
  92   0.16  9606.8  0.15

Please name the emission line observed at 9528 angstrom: H-beta 4861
